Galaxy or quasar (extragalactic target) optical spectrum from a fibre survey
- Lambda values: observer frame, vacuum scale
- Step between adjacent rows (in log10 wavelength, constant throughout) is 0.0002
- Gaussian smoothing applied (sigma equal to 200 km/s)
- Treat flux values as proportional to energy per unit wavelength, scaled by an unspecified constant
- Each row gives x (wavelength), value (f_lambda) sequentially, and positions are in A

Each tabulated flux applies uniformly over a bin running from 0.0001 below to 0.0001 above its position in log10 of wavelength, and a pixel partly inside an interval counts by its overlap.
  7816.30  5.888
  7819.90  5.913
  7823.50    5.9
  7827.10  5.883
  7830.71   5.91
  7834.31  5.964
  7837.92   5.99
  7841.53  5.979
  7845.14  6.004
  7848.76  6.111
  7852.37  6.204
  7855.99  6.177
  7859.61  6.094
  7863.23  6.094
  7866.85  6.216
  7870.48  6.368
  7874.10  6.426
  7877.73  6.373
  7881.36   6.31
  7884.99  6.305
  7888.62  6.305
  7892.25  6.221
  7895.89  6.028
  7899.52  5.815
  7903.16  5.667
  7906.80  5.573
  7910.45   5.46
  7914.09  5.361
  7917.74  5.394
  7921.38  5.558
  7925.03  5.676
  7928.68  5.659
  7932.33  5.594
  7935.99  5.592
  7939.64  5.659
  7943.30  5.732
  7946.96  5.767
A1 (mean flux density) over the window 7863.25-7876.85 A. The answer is 6.31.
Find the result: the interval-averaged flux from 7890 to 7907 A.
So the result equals 5.9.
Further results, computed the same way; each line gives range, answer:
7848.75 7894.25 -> 6.25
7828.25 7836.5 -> 5.94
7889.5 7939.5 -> 5.67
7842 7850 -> 6.04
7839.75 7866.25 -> 6.1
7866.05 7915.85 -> 6.03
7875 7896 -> 6.28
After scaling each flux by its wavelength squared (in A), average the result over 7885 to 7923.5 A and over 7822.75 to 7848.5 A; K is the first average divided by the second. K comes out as 1.0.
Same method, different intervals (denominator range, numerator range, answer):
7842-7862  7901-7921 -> 0.91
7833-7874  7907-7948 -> 0.93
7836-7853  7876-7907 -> 1.02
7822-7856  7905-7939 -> 0.94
